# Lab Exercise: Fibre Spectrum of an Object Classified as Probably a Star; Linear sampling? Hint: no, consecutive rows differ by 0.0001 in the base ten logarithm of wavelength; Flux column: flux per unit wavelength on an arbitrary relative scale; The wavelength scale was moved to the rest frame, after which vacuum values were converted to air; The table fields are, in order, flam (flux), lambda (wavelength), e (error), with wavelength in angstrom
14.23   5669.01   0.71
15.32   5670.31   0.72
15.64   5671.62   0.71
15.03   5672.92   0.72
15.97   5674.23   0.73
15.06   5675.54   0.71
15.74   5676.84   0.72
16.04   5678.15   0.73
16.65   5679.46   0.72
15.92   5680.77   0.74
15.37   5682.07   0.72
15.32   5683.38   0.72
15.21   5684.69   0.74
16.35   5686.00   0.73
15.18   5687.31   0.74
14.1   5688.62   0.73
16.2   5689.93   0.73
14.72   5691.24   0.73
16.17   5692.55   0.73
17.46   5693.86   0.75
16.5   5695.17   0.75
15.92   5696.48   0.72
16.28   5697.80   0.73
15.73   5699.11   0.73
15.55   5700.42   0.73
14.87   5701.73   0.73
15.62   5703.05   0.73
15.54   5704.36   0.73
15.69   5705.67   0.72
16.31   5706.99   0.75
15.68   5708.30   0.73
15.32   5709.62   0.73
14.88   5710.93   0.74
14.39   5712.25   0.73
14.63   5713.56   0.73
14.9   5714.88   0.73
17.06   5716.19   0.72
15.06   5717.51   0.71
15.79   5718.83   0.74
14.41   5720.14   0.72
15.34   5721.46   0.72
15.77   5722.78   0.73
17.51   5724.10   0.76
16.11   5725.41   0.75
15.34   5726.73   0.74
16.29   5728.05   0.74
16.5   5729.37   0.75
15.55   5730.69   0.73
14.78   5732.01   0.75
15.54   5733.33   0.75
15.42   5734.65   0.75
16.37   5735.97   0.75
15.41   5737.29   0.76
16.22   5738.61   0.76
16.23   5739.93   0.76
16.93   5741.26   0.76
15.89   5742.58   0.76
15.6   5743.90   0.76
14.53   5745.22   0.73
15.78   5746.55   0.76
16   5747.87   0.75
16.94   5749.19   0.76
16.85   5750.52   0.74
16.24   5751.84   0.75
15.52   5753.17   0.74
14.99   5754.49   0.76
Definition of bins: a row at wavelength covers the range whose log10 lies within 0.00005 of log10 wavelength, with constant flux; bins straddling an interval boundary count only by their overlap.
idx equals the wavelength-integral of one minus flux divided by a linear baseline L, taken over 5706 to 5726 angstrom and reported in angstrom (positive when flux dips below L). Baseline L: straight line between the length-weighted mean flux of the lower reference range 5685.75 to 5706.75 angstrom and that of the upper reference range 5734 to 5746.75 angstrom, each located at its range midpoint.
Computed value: 0.3 angstrom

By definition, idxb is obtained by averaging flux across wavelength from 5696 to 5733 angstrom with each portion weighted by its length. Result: 15.6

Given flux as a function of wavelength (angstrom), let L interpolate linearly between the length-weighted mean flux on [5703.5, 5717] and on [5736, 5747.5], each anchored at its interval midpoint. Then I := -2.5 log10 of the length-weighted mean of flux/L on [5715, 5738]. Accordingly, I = -0.007 mag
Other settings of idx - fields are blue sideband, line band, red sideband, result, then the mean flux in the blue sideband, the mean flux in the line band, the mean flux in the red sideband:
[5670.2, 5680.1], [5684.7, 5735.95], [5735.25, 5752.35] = 0.8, 15.7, 15.6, 16.1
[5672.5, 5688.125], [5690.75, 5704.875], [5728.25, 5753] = -0.1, 15.6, 15.9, 15.9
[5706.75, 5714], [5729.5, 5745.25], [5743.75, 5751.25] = 0.0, 15.2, 15.8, 16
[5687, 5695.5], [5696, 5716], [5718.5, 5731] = 0.5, 15.8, 15.5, 15.9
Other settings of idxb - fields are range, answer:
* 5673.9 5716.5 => 15.6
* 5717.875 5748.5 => 15.8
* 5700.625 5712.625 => 15.4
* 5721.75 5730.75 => 16.2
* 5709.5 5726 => 15.5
